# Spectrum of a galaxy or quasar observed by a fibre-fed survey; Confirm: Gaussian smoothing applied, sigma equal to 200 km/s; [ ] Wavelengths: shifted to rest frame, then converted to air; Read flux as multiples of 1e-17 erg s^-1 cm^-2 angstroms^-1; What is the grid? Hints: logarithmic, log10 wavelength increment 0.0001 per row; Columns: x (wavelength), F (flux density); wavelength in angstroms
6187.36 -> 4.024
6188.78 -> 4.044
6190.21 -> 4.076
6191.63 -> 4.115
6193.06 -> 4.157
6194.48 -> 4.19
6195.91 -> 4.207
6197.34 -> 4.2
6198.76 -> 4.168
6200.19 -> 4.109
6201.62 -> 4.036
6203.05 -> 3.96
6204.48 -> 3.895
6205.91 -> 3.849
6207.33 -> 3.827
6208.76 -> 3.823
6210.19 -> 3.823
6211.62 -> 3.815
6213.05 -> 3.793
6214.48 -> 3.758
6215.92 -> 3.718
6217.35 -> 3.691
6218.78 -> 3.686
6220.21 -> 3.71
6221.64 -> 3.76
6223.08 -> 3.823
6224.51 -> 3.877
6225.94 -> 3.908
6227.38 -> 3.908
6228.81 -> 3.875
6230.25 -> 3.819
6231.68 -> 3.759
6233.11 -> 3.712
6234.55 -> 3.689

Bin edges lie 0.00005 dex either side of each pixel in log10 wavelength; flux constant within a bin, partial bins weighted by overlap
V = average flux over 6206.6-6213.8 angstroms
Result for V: 3.82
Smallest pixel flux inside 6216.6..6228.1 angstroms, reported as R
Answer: 3.686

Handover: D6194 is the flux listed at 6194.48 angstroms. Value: 4.19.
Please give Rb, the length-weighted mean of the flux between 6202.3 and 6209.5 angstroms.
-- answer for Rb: 3.87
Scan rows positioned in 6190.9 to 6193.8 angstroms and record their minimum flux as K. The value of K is 4.115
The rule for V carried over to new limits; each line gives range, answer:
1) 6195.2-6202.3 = 4.14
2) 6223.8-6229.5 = 3.89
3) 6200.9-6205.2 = 3.96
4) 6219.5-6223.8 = 3.76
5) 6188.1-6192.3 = 4.08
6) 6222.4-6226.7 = 3.87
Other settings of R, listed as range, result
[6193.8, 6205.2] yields 3.895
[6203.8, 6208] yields 3.827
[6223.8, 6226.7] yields 3.877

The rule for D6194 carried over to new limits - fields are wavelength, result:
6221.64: 3.76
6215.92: 3.718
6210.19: 3.823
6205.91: 3.849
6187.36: 4.024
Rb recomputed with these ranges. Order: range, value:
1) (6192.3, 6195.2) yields 4.17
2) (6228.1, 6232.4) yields 3.82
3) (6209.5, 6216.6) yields 3.78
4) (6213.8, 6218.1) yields 3.72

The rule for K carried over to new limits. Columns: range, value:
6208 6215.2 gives 3.758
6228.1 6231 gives 3.819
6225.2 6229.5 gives 3.875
